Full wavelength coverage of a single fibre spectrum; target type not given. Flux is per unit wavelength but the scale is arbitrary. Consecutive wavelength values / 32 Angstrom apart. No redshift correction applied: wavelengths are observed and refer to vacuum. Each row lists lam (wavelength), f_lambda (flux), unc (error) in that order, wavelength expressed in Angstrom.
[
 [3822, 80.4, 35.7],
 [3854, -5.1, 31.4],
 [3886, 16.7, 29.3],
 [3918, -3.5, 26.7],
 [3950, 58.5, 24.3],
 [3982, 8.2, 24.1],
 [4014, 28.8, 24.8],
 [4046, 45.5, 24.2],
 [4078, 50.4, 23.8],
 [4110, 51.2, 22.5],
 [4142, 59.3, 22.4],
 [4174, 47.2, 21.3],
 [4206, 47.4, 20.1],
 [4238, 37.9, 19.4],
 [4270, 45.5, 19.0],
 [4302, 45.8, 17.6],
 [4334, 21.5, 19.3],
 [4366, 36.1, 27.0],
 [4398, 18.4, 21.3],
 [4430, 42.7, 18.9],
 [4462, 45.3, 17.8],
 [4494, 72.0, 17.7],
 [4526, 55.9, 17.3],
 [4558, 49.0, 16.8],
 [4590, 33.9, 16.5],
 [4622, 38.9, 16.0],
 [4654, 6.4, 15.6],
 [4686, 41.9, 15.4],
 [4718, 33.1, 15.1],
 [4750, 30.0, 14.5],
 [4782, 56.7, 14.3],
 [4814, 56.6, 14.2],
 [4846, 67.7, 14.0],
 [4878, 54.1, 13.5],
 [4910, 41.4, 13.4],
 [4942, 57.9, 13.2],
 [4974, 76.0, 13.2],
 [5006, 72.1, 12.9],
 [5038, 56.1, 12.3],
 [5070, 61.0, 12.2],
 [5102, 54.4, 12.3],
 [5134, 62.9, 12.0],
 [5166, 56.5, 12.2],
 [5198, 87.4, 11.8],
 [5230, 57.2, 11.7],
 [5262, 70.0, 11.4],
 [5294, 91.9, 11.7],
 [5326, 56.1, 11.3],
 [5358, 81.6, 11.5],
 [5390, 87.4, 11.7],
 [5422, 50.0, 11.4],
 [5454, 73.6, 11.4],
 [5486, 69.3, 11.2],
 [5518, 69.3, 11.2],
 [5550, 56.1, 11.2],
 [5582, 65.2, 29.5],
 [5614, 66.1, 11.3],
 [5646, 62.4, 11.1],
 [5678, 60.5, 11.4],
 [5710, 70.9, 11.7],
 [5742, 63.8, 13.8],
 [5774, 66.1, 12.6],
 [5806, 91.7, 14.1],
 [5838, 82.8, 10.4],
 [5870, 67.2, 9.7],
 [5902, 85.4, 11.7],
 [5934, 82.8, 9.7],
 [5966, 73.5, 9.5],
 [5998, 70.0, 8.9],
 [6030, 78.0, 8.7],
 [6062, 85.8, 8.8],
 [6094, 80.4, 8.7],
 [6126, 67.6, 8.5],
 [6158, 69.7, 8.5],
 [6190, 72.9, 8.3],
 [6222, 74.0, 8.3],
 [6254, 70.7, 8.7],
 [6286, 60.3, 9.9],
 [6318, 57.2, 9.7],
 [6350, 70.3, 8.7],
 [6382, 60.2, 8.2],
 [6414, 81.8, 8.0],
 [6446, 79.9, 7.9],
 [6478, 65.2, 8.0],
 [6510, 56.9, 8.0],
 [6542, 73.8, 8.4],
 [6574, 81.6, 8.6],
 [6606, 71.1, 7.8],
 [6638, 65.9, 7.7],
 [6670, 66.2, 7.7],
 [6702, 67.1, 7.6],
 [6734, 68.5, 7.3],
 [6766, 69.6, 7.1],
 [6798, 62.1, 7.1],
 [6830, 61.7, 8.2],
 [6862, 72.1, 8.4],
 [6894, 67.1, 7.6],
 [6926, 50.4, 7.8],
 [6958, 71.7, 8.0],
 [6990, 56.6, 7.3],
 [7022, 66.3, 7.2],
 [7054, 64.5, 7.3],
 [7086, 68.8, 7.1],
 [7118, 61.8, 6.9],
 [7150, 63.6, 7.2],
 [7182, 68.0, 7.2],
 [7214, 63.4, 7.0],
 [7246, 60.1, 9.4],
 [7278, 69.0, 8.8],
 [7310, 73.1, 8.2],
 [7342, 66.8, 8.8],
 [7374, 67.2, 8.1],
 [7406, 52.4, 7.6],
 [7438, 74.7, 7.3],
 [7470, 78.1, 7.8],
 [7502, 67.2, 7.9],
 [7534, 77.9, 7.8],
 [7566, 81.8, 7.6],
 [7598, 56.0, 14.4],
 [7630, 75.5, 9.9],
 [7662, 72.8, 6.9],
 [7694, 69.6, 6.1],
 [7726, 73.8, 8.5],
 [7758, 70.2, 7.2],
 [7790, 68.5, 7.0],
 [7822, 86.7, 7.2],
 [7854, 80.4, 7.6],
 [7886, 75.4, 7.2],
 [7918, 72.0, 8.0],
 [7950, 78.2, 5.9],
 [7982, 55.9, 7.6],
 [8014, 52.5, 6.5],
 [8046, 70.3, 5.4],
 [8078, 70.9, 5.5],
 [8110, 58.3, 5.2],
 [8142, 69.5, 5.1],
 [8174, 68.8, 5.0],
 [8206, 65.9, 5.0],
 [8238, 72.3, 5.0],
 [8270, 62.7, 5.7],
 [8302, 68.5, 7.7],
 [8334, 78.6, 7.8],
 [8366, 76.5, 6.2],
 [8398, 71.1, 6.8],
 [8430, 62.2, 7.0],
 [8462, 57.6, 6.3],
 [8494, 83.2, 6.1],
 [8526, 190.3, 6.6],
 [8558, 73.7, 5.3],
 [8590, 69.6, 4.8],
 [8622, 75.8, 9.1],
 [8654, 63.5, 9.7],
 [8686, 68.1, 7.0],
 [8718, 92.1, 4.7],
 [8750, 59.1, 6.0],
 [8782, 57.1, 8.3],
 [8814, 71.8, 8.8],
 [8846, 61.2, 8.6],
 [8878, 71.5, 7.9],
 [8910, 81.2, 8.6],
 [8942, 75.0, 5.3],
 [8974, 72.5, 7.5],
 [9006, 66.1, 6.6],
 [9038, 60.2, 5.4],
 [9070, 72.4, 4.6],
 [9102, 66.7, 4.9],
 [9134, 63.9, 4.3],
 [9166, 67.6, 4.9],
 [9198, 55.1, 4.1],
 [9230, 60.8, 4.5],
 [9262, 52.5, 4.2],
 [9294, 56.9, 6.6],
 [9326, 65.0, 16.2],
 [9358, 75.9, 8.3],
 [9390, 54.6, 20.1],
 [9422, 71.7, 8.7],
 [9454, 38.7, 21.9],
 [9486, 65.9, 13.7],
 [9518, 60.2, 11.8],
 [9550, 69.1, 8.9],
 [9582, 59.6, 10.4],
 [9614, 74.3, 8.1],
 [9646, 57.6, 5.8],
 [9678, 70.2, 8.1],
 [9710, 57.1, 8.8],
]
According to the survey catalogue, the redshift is 0.297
